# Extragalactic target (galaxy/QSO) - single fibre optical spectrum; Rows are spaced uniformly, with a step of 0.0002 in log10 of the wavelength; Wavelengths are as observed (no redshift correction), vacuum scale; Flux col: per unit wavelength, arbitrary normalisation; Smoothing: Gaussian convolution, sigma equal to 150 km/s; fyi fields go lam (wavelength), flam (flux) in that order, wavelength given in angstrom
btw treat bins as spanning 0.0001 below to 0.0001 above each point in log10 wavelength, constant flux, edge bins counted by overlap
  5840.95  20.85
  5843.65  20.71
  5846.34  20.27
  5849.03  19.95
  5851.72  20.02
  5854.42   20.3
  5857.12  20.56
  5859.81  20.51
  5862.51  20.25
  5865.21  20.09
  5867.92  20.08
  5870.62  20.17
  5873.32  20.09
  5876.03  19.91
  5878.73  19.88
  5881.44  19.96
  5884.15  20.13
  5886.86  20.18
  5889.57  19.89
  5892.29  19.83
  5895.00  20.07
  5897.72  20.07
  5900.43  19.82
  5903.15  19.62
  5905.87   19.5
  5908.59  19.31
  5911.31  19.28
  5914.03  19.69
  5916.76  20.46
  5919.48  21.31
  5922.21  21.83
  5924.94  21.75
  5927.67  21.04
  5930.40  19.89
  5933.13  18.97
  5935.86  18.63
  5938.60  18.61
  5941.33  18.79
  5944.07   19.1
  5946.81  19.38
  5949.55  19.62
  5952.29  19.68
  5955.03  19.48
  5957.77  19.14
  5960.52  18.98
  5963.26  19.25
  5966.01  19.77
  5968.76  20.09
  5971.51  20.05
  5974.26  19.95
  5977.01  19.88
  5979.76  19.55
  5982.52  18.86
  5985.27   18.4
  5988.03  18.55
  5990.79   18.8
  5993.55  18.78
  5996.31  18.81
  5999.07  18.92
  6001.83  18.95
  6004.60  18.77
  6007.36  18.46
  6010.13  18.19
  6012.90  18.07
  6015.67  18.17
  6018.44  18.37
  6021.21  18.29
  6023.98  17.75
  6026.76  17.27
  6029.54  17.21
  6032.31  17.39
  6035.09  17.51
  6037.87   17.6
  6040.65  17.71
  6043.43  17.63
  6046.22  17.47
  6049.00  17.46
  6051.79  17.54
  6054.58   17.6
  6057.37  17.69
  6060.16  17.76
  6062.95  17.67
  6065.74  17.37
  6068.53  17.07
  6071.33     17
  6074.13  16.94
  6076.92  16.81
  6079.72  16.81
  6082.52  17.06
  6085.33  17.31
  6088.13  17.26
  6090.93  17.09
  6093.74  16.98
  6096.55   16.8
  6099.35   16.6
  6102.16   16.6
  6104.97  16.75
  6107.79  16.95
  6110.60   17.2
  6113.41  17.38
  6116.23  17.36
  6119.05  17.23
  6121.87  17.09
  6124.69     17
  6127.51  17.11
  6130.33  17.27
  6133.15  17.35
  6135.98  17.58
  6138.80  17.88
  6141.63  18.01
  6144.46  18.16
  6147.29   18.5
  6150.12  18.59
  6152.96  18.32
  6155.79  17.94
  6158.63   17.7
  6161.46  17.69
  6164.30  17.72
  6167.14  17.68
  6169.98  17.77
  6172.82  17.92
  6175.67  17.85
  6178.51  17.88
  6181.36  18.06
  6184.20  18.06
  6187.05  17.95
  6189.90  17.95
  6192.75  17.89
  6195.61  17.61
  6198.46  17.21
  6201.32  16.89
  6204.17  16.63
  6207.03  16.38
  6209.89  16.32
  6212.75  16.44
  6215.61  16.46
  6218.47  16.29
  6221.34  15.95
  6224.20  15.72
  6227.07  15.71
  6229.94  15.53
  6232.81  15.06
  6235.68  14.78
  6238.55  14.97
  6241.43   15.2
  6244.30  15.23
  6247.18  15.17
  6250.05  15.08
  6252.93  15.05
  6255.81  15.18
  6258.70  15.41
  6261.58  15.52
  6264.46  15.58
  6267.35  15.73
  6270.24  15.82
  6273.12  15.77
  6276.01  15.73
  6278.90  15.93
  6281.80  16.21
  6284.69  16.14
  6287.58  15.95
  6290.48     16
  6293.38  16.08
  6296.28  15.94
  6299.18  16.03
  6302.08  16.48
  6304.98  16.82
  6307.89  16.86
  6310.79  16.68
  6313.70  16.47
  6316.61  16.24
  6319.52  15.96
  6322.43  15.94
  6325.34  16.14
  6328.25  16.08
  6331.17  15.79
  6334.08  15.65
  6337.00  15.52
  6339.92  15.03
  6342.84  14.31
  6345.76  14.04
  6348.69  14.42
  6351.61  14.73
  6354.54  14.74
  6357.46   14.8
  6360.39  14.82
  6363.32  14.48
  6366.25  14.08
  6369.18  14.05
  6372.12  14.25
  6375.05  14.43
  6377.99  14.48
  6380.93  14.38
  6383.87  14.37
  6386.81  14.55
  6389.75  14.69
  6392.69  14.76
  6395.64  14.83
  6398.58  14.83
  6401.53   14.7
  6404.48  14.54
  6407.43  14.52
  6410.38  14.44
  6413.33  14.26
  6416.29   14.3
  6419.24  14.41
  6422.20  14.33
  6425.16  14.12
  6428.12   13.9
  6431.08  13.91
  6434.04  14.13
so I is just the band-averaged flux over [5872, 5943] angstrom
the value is 19.9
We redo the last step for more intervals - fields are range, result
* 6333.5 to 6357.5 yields 14.8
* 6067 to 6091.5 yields 17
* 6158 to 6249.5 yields 16.7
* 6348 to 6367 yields 14.6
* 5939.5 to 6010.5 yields 19.2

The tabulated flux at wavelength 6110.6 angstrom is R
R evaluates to 17.2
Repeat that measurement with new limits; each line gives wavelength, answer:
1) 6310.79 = 16.68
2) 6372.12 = 14.25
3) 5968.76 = 20.09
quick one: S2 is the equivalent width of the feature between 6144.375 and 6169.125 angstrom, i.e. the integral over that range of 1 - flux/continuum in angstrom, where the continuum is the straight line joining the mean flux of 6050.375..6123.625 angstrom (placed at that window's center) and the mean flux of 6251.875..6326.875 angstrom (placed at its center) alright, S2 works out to -1.9 angstrom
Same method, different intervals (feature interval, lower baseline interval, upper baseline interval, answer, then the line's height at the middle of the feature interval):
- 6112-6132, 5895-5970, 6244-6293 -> 0.3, 17.4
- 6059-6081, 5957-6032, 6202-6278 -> 0.8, 17.8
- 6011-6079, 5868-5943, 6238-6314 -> 3.1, 18.4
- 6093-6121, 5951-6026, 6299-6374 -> 1.2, 17.7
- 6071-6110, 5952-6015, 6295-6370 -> 2.3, 18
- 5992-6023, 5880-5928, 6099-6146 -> 0.5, 18.8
